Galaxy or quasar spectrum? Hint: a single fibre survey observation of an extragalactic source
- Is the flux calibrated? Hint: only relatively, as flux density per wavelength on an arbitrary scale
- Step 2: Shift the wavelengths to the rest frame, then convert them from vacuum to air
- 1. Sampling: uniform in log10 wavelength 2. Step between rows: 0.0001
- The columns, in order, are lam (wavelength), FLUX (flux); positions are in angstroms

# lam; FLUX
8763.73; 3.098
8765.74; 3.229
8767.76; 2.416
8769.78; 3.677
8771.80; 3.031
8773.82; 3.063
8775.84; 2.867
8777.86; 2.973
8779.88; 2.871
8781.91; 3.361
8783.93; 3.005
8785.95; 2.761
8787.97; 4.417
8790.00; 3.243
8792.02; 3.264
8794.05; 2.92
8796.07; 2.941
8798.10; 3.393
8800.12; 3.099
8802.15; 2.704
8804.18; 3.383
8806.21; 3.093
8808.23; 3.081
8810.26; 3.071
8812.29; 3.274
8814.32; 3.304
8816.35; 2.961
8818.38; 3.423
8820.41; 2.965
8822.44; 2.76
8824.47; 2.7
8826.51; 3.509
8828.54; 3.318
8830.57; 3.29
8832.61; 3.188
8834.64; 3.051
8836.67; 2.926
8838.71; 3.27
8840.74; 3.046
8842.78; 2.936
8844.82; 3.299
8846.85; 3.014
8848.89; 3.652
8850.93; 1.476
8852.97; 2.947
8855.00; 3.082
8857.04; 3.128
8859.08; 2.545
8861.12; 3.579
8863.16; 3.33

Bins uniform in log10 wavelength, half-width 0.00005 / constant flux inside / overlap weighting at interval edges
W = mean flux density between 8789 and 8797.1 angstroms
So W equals 3.09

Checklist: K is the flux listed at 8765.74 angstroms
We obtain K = 3.229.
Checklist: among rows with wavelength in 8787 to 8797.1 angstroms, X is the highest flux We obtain 4.417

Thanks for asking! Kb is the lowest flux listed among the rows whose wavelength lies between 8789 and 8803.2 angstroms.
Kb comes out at 2.704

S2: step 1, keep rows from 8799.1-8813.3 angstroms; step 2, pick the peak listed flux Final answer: 3.383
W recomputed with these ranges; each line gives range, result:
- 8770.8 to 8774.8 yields 3.05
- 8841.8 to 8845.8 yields 3.11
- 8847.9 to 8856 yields 2.79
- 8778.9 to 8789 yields 3.28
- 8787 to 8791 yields 3.82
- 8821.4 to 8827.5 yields 2.98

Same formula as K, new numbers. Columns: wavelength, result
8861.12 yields 3.579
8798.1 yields 3.393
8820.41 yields 2.965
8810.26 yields 3.071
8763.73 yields 3.098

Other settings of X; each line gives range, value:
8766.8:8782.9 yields 3.677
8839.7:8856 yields 3.652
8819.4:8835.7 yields 3.509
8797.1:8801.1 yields 3.393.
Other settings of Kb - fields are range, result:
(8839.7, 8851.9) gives 1.476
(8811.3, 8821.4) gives 2.961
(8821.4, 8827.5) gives 2.7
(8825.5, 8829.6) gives 3.318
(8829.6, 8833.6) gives 3.188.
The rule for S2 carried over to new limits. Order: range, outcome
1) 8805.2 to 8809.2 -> 3.093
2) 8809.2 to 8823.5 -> 3.423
